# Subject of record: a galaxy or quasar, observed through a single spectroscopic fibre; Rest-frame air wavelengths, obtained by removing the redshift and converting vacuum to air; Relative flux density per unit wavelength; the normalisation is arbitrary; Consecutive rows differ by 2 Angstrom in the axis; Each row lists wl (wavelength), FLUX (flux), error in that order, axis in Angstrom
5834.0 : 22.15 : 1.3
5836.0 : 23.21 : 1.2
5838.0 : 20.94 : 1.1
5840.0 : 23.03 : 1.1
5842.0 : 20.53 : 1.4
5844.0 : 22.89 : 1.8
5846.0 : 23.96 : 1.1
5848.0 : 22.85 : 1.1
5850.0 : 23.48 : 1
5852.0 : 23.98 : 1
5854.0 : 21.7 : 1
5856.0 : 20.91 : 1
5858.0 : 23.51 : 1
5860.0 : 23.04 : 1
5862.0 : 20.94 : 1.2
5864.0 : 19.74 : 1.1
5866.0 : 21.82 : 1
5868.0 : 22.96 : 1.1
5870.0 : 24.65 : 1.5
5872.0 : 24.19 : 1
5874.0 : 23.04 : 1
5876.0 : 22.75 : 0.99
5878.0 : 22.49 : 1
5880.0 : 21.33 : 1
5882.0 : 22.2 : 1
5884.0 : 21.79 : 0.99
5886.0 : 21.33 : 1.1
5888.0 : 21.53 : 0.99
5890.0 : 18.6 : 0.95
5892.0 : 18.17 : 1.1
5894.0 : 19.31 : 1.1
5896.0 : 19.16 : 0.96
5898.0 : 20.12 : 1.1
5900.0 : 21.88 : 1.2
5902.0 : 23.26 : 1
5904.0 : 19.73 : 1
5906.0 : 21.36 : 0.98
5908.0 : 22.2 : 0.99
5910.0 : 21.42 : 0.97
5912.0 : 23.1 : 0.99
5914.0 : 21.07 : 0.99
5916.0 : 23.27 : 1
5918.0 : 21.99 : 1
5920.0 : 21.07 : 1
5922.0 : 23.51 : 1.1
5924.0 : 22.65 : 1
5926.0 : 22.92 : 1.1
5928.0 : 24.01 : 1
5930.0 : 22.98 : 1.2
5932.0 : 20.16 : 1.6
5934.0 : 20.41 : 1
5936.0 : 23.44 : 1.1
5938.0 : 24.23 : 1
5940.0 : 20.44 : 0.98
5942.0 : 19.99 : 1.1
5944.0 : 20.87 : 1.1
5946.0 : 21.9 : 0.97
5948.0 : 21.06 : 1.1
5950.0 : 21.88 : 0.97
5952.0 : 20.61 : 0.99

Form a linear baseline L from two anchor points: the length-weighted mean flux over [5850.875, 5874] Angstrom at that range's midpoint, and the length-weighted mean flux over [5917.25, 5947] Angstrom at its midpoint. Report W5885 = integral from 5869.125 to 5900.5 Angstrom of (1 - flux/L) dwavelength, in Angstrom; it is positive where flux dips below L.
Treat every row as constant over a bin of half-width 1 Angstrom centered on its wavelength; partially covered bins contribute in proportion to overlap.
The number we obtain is 1.4 Angstrom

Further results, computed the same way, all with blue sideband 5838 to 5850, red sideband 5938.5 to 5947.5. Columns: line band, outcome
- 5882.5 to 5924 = 0.7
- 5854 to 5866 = 0.4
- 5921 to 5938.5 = -1.2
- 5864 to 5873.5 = -0.4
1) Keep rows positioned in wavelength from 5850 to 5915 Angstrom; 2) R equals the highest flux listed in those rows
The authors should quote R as 24.65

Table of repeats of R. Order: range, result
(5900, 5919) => 23.27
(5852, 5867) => 23.98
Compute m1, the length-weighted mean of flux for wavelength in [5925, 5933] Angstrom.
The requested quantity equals 22.5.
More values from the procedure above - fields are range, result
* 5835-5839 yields 22.1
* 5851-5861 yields 22.6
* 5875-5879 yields 22.6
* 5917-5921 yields 21.5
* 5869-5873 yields 24.4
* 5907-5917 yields 22.2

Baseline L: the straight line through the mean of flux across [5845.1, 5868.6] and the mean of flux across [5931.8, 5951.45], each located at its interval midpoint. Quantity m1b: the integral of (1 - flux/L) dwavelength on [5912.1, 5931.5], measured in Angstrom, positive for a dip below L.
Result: -0.8 Angstrom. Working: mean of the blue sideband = 22.4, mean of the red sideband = 21.5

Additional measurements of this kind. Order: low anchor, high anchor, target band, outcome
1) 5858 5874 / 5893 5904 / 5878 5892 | 0.3 Angstrom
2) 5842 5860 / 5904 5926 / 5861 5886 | 0.3 Angstrom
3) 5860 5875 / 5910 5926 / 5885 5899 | 1.7 Angstrom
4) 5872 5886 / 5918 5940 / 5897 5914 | 0.6 Angstrom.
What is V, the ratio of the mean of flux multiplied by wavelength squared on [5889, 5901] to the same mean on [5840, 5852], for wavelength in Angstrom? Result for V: 0.9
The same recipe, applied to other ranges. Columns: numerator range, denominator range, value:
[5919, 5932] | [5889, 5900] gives 1.18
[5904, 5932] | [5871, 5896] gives 1.06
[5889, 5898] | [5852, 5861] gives 0.85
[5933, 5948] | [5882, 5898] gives 1.09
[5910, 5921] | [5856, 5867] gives 1.03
